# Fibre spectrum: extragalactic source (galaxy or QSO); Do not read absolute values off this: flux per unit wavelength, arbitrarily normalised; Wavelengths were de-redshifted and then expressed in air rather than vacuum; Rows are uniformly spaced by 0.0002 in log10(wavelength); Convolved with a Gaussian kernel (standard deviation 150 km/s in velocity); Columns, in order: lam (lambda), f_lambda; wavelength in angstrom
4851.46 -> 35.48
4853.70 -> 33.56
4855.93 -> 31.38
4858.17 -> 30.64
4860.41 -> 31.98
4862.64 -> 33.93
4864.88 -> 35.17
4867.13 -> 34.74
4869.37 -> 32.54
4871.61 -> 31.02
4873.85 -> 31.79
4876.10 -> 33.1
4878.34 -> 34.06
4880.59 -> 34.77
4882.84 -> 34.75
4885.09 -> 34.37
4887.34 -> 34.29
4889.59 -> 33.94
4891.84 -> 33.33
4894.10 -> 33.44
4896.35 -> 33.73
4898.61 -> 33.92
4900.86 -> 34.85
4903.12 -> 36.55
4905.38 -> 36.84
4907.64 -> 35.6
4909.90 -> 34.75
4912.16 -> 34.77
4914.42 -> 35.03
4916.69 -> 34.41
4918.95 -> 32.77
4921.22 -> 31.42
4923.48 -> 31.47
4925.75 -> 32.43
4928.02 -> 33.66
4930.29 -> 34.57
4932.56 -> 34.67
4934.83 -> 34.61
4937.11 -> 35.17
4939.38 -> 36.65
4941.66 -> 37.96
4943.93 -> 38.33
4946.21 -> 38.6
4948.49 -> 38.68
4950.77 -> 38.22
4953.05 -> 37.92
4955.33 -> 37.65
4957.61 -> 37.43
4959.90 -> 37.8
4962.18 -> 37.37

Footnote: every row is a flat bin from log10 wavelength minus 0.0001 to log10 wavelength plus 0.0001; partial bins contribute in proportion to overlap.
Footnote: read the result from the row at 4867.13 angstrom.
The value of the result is 34.74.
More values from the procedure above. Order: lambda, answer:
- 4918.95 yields 32.77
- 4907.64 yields 35.6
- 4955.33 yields 37.65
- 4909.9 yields 34.75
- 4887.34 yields 34.29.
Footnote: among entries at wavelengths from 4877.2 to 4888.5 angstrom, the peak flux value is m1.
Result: 34.77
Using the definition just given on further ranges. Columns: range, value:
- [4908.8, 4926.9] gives 35.03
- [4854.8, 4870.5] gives 35.17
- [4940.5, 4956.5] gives 38.68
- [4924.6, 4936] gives 34.67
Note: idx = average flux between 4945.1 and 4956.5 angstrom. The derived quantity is 38.2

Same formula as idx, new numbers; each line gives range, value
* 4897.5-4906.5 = 35.6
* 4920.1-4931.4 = 32.7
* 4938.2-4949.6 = 38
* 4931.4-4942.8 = 35.8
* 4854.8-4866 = 32.6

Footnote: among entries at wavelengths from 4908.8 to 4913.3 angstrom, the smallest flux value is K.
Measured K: 34.75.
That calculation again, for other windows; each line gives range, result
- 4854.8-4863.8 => 30.64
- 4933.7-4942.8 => 34.61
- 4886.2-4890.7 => 33.94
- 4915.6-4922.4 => 31.42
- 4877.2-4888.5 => 34.06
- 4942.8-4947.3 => 38.33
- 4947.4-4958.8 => 37.43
